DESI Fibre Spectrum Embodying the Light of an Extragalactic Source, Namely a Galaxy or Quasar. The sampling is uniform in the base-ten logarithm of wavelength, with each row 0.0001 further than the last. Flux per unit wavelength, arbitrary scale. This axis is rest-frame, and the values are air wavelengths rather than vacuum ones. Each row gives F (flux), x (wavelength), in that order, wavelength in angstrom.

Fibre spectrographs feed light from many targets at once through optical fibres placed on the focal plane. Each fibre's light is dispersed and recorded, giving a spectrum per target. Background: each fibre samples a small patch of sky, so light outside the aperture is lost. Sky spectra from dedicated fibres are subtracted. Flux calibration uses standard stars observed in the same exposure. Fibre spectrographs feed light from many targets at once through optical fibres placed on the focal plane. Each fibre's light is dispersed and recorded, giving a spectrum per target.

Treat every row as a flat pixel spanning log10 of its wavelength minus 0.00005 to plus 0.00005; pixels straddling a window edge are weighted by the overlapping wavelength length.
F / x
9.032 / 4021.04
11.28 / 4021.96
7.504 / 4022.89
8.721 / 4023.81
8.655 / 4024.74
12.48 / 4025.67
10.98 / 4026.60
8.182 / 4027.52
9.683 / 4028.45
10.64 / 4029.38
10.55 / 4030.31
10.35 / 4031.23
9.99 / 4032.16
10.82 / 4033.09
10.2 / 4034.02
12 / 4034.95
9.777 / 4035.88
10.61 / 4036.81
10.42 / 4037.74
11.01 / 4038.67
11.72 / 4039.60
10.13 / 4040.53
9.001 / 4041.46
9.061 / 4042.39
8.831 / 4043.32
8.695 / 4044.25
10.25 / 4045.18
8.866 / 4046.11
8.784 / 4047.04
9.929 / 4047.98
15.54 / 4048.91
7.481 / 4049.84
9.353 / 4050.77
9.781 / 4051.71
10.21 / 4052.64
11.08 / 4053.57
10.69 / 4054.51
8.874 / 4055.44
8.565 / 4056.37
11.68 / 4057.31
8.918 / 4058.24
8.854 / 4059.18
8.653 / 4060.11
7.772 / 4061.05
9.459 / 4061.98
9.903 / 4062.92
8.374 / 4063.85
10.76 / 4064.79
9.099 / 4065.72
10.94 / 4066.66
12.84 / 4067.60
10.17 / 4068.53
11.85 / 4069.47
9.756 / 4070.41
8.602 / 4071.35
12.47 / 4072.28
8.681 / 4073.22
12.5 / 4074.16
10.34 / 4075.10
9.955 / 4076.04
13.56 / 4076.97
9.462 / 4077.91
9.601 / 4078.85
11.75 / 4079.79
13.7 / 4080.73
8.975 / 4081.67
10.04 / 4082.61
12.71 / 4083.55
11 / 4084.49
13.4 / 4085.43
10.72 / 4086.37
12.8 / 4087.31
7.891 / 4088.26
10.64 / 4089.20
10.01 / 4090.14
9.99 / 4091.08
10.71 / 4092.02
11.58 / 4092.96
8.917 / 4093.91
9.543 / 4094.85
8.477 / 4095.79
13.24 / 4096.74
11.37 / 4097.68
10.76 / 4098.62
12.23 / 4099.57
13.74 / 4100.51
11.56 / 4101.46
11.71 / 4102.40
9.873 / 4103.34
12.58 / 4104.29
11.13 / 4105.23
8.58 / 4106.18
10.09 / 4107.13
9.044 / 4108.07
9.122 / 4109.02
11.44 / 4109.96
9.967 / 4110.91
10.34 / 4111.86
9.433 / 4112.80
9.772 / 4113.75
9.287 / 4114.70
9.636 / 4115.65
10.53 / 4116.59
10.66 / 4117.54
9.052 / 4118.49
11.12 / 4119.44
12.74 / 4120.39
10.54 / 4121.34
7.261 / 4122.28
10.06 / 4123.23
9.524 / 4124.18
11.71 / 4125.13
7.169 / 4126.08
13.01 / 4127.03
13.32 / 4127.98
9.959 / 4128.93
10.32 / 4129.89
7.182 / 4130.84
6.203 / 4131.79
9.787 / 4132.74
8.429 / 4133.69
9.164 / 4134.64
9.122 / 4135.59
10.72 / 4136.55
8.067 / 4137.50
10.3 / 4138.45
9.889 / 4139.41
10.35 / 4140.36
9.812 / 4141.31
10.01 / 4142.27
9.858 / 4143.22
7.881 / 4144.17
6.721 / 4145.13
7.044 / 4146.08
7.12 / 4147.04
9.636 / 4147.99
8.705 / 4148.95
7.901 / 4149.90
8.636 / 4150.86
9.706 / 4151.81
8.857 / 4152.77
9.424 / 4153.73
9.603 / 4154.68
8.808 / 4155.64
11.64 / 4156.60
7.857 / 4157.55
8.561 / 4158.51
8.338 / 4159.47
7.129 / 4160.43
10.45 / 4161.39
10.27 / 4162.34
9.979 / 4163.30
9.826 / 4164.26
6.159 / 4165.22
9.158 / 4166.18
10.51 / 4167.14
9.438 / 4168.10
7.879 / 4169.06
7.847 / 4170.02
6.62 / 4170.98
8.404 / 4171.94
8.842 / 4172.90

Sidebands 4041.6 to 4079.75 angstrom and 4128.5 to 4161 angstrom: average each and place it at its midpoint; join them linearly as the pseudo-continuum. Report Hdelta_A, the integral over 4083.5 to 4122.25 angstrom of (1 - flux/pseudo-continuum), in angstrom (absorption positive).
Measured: -4.7 angstrom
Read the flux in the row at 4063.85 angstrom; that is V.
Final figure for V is 8.374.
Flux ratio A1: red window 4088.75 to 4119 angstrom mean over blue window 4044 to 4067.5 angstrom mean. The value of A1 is 1.07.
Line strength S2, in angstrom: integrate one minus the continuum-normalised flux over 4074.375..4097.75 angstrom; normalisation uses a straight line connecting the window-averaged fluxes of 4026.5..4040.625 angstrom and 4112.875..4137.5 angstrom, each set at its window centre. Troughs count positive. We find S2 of -1.7 angstrom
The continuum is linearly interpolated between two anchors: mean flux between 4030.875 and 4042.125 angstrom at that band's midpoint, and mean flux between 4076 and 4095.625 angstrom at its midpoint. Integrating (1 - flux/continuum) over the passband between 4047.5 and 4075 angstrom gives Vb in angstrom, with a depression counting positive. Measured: 1.4 angstrom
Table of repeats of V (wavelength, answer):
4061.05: 7.772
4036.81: 10.61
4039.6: 11.72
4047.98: 9.929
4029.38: 10.64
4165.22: 6.159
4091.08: 9.99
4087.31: 12.8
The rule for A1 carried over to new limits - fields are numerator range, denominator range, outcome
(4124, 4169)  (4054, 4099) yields 0.88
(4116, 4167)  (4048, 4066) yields 0.96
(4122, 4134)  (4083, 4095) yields 0.89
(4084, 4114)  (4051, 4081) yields 1.04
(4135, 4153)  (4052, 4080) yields 0.88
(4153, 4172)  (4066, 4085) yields 0.81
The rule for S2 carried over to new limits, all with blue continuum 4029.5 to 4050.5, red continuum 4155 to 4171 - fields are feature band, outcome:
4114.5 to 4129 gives -1.61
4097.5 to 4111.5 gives -1.97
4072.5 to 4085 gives -1.53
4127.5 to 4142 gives -0.48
